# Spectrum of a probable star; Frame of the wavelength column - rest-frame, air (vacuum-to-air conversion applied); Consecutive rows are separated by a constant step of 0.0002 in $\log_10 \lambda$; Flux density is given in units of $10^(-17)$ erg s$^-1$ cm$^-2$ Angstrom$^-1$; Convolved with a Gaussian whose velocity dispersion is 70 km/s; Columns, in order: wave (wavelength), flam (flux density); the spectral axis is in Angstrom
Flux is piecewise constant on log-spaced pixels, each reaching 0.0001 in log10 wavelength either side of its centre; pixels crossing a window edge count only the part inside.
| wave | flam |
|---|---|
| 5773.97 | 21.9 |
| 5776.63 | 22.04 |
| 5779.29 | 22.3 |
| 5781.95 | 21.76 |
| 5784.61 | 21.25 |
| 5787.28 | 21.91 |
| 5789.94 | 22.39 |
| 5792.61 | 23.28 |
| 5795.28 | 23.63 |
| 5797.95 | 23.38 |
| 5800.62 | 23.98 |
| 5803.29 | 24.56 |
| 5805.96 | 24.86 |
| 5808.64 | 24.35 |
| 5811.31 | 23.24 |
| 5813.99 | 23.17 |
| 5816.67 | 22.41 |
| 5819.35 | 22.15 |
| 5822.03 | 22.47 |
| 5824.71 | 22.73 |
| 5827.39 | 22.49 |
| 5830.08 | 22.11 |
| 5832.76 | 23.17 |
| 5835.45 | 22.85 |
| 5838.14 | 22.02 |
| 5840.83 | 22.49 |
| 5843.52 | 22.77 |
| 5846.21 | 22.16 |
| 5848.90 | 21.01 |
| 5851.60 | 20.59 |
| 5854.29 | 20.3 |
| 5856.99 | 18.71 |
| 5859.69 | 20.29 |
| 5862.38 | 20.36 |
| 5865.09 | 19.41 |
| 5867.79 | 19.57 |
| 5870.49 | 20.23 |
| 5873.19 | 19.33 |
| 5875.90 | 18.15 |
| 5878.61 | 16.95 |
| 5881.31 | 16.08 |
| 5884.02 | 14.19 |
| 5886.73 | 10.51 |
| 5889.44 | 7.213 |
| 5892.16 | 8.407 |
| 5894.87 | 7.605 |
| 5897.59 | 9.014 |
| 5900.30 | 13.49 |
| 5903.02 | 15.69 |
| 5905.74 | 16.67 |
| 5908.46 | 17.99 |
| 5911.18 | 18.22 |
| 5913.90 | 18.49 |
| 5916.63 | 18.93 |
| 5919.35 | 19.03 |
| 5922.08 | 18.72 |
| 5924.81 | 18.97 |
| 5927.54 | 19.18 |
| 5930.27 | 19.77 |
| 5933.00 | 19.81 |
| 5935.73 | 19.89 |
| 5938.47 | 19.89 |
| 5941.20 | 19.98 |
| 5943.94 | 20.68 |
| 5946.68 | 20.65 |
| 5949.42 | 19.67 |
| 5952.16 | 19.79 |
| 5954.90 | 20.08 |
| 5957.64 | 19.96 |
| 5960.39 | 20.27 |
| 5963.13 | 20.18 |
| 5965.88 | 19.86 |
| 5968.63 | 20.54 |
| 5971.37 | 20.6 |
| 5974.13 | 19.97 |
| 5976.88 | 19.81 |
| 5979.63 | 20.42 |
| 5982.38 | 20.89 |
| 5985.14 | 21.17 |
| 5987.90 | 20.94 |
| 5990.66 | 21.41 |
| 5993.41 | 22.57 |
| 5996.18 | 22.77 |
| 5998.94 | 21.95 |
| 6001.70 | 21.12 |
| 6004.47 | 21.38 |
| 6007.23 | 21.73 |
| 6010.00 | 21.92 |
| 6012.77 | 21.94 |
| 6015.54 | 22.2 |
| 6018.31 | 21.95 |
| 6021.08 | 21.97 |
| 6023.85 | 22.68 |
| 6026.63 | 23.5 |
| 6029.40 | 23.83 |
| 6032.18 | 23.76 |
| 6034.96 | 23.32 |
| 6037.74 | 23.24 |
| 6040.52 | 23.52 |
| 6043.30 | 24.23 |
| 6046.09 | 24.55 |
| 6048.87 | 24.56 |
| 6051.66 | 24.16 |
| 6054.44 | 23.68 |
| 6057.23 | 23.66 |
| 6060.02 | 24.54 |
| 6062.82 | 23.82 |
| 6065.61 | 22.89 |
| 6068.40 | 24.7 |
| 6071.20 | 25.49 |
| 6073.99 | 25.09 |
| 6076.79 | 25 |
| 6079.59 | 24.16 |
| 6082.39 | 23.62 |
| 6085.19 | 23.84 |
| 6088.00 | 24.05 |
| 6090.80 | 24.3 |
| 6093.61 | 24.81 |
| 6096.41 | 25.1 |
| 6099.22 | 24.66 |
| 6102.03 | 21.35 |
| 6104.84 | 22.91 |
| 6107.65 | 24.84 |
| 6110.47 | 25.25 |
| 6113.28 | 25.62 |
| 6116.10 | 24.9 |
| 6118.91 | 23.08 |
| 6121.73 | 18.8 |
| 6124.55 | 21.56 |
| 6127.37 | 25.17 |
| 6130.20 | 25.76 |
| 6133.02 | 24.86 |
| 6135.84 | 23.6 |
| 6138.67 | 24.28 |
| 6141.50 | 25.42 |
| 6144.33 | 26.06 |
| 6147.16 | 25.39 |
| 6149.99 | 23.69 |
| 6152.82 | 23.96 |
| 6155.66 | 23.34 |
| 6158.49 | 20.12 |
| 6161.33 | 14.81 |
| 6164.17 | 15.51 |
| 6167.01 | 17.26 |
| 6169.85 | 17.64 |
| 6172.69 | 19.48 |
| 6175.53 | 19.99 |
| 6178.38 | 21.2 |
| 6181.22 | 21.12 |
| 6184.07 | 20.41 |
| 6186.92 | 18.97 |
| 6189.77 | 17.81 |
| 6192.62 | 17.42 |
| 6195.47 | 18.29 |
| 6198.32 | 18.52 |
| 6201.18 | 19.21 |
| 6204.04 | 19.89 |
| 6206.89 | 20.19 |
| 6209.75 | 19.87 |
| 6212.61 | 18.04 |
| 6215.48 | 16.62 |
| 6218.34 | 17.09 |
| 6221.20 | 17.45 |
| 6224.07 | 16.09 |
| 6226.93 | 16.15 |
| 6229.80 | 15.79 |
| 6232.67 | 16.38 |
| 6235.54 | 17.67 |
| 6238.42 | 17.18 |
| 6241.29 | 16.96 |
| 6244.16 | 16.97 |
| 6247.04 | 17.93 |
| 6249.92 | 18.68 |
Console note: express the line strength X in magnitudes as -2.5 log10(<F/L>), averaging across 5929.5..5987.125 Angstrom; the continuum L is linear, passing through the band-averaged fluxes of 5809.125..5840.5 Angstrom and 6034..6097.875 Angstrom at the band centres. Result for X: 0.16 mag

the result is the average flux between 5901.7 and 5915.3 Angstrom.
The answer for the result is 17.4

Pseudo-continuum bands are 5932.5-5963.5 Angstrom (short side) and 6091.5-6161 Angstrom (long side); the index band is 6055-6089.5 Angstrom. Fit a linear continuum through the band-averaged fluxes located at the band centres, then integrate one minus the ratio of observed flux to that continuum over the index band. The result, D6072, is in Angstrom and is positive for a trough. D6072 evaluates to -2.4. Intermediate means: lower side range 20.1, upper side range 23.8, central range 24.2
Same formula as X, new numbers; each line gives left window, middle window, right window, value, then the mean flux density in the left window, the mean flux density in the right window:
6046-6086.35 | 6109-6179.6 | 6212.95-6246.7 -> -0.08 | 24.2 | 16.8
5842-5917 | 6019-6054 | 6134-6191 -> -0.22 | 16.8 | 21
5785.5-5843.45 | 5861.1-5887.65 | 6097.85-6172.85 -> 0.29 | 23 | 22.6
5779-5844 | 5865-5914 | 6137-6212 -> 0.44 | 22.9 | 20.4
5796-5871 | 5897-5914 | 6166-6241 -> 0.33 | 22.1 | 18.3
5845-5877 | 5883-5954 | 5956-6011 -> 0.22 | 20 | 21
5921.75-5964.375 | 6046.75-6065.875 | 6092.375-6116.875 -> -0.04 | 19.9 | 24.4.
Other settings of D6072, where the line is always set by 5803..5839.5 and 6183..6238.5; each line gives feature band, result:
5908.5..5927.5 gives 2.7 Angstrom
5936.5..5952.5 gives 1.0 Angstrom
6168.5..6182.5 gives -1.1 Angstrom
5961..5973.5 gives 0.5 Angstrom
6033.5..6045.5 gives -2.1 Angstrom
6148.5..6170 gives -1.2 Angstrom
